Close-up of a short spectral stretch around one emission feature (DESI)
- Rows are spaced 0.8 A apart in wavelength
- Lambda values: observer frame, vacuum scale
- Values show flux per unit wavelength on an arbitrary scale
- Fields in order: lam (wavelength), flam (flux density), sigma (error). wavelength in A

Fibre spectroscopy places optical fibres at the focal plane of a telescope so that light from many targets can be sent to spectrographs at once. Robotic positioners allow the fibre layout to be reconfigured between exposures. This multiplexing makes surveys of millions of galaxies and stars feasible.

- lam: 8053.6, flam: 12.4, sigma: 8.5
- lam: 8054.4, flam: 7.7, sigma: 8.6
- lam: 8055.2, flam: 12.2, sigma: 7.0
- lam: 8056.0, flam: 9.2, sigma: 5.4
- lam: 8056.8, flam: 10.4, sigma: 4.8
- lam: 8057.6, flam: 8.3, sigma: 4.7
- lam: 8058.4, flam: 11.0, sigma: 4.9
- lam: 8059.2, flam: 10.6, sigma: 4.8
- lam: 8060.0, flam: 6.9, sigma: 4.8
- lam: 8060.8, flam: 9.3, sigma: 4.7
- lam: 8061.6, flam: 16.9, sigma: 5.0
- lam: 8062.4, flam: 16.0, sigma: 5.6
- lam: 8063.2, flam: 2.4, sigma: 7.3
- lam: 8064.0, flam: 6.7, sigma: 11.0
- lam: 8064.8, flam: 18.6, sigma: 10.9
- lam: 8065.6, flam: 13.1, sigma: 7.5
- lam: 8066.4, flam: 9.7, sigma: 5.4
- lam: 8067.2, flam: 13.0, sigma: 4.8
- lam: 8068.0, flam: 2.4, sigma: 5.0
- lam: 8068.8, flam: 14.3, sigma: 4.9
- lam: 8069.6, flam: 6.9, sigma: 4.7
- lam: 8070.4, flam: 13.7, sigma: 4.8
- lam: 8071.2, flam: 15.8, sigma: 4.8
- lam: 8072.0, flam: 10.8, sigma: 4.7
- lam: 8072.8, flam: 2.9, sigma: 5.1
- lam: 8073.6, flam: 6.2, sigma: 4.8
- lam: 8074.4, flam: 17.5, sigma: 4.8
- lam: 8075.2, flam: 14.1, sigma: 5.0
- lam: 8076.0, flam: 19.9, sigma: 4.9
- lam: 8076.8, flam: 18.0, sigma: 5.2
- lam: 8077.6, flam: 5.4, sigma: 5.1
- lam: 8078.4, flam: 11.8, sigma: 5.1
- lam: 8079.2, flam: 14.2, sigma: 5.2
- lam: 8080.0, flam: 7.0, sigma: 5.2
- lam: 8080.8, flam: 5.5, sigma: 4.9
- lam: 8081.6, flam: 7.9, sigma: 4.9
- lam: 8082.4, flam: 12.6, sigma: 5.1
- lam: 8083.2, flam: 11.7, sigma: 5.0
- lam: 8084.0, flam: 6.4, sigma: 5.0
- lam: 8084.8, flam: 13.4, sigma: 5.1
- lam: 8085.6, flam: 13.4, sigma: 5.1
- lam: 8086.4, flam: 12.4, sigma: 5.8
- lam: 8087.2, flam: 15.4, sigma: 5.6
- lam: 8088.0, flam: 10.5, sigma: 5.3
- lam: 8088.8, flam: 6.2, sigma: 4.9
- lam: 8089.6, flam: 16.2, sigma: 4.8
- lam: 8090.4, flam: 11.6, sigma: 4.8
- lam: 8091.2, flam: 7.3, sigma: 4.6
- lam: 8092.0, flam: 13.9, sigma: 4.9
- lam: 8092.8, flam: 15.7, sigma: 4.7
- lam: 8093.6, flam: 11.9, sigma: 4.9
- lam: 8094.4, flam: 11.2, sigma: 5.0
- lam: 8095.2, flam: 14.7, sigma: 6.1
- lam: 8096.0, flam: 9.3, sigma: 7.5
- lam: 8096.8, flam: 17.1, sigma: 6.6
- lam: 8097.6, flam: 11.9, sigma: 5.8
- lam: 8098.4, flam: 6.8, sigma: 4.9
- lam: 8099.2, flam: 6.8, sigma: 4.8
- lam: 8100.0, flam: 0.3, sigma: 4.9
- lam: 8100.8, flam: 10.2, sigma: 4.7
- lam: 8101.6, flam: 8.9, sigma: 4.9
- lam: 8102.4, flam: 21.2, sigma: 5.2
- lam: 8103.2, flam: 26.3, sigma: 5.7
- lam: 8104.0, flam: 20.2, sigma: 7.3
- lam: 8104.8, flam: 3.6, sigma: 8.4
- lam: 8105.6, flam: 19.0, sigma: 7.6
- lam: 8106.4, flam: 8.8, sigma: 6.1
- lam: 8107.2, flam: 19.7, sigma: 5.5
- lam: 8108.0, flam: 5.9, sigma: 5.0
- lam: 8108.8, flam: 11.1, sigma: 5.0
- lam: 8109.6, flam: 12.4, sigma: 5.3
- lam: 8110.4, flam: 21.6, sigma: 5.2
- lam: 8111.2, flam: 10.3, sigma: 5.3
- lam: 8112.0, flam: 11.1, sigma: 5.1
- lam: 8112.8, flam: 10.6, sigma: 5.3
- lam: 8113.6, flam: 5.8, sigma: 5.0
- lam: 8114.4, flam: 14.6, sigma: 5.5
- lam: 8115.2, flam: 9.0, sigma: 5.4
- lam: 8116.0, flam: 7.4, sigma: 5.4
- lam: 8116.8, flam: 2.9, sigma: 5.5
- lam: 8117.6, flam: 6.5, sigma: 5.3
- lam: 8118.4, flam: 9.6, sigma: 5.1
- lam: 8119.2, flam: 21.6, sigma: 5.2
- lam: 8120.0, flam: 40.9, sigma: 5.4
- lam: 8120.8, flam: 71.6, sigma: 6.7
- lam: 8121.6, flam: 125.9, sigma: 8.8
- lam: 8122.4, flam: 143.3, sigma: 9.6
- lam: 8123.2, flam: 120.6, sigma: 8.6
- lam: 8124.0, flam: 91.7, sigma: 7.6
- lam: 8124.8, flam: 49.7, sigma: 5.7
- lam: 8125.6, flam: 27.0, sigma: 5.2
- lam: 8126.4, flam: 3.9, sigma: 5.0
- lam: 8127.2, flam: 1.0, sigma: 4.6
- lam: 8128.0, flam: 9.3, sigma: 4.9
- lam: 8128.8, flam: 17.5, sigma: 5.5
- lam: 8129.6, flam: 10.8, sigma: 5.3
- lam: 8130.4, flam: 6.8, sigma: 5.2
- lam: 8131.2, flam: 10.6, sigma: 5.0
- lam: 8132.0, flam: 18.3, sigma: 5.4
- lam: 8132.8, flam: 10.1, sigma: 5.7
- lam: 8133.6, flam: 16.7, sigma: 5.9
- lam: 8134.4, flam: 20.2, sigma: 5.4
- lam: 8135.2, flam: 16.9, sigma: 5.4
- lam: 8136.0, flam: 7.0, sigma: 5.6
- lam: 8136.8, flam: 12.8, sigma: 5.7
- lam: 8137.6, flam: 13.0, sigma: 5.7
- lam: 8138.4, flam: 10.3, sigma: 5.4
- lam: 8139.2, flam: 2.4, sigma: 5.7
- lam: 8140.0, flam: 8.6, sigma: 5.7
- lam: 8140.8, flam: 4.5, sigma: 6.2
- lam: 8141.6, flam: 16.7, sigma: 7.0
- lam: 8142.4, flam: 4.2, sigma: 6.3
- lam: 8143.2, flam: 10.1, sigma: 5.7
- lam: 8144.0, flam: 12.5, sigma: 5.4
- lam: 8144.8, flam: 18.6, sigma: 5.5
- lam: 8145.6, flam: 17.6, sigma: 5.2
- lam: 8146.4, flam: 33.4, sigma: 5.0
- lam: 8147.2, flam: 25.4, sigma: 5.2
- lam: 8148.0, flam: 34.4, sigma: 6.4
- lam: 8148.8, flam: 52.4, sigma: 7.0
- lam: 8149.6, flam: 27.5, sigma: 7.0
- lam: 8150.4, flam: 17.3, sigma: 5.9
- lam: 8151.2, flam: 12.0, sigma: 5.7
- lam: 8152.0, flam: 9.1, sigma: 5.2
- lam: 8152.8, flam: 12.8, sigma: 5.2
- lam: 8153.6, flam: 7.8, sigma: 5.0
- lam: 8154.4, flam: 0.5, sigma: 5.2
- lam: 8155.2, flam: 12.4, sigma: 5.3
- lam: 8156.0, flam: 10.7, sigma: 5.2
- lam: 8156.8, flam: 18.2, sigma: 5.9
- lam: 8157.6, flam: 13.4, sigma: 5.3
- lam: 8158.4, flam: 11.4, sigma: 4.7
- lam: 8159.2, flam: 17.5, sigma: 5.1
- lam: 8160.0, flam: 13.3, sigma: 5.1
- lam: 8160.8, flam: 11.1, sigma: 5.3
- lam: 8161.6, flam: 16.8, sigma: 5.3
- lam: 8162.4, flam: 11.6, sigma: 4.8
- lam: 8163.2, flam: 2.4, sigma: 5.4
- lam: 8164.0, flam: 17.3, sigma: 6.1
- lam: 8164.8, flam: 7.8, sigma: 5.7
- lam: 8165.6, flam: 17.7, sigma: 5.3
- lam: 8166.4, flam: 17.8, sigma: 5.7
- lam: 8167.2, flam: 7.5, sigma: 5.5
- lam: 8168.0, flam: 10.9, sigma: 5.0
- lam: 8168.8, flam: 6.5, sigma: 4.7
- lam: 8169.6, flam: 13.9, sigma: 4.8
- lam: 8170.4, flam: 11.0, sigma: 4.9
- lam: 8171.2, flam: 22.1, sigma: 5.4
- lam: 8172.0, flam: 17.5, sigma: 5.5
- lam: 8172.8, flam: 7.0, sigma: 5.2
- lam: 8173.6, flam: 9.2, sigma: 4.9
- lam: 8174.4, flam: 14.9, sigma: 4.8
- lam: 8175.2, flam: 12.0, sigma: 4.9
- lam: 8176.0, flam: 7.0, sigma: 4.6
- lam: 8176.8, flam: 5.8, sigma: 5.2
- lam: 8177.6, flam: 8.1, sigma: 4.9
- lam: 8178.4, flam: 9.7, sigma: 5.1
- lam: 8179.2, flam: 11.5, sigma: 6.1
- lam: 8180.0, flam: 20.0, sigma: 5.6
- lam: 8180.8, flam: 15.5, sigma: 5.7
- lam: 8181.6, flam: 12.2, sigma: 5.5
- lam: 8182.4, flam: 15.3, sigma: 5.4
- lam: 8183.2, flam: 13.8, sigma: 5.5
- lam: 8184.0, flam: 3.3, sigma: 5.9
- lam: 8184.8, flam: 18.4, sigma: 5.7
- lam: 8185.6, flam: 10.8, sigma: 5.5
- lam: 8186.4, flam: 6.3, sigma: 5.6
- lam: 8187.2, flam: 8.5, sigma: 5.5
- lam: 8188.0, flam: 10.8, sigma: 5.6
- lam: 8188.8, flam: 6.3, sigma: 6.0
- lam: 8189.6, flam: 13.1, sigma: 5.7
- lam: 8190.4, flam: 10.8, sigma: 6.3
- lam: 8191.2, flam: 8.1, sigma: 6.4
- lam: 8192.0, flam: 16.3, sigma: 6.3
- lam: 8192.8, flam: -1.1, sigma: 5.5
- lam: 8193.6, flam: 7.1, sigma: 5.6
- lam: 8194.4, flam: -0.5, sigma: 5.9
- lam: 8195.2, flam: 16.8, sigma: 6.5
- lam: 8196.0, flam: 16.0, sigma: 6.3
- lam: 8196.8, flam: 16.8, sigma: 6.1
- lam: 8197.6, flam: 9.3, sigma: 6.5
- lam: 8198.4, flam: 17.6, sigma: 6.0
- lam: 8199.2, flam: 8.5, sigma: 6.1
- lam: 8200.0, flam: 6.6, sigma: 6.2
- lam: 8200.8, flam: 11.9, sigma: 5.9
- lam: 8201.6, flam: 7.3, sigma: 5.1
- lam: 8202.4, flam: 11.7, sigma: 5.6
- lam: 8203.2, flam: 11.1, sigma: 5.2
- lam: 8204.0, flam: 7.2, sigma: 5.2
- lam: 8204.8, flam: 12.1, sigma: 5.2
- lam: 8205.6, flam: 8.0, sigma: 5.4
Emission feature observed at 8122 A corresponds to H-alpha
